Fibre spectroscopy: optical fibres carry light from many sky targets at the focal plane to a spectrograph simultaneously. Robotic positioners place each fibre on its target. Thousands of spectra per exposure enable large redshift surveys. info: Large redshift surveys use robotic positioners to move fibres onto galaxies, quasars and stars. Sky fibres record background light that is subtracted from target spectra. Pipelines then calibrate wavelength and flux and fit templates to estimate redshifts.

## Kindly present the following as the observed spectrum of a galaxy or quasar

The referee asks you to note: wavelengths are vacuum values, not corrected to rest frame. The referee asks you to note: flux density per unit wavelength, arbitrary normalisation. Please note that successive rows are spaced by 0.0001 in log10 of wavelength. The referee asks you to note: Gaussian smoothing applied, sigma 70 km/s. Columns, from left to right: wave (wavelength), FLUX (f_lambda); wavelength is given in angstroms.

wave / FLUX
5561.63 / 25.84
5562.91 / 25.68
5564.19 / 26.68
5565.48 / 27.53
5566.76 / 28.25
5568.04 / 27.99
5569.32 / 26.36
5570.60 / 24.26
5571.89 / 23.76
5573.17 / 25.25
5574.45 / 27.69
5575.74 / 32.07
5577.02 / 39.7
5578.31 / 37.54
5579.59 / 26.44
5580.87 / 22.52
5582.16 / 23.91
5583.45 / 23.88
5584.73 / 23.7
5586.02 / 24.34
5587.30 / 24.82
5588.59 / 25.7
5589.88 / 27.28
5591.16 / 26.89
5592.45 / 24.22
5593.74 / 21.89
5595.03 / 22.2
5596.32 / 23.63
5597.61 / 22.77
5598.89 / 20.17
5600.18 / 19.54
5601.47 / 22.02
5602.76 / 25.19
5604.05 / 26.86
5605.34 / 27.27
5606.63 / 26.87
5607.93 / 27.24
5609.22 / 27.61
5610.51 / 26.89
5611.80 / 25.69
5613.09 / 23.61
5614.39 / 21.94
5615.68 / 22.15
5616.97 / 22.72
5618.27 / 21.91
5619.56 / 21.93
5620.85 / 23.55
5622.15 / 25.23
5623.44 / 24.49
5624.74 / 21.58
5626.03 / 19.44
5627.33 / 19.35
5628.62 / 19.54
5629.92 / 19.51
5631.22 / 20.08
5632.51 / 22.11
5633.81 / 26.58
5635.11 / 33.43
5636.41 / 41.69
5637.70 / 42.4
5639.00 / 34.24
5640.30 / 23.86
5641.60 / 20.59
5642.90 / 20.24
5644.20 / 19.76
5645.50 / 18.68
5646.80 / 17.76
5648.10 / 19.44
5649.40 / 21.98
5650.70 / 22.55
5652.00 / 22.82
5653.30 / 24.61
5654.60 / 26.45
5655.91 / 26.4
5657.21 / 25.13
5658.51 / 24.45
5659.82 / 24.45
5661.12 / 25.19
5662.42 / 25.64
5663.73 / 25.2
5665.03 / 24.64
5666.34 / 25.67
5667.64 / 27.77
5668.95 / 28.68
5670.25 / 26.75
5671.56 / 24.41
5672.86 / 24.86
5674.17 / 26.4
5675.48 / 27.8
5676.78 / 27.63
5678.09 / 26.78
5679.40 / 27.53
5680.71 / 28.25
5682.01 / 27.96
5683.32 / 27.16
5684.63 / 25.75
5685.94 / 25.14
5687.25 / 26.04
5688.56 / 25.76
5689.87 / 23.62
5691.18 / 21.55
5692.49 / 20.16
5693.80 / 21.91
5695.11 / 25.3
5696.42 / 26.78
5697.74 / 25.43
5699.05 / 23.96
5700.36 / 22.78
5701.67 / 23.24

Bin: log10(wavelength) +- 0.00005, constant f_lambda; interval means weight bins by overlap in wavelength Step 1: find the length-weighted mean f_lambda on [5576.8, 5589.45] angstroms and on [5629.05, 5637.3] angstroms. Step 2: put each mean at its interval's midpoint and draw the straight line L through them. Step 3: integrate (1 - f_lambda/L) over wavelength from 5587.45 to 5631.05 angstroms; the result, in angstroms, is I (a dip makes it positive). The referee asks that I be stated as 5.9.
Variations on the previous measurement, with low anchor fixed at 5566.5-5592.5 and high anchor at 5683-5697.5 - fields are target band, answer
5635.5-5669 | -0.1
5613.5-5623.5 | 1.2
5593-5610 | 1.5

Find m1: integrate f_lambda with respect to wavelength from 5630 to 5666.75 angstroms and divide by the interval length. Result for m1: 25.1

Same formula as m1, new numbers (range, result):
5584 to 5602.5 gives 23.6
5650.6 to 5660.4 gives 24.7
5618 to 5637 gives 24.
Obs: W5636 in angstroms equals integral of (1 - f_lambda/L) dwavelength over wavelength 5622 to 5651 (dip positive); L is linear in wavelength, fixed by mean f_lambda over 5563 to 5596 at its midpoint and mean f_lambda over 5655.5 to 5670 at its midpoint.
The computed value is 2.1 angstroms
